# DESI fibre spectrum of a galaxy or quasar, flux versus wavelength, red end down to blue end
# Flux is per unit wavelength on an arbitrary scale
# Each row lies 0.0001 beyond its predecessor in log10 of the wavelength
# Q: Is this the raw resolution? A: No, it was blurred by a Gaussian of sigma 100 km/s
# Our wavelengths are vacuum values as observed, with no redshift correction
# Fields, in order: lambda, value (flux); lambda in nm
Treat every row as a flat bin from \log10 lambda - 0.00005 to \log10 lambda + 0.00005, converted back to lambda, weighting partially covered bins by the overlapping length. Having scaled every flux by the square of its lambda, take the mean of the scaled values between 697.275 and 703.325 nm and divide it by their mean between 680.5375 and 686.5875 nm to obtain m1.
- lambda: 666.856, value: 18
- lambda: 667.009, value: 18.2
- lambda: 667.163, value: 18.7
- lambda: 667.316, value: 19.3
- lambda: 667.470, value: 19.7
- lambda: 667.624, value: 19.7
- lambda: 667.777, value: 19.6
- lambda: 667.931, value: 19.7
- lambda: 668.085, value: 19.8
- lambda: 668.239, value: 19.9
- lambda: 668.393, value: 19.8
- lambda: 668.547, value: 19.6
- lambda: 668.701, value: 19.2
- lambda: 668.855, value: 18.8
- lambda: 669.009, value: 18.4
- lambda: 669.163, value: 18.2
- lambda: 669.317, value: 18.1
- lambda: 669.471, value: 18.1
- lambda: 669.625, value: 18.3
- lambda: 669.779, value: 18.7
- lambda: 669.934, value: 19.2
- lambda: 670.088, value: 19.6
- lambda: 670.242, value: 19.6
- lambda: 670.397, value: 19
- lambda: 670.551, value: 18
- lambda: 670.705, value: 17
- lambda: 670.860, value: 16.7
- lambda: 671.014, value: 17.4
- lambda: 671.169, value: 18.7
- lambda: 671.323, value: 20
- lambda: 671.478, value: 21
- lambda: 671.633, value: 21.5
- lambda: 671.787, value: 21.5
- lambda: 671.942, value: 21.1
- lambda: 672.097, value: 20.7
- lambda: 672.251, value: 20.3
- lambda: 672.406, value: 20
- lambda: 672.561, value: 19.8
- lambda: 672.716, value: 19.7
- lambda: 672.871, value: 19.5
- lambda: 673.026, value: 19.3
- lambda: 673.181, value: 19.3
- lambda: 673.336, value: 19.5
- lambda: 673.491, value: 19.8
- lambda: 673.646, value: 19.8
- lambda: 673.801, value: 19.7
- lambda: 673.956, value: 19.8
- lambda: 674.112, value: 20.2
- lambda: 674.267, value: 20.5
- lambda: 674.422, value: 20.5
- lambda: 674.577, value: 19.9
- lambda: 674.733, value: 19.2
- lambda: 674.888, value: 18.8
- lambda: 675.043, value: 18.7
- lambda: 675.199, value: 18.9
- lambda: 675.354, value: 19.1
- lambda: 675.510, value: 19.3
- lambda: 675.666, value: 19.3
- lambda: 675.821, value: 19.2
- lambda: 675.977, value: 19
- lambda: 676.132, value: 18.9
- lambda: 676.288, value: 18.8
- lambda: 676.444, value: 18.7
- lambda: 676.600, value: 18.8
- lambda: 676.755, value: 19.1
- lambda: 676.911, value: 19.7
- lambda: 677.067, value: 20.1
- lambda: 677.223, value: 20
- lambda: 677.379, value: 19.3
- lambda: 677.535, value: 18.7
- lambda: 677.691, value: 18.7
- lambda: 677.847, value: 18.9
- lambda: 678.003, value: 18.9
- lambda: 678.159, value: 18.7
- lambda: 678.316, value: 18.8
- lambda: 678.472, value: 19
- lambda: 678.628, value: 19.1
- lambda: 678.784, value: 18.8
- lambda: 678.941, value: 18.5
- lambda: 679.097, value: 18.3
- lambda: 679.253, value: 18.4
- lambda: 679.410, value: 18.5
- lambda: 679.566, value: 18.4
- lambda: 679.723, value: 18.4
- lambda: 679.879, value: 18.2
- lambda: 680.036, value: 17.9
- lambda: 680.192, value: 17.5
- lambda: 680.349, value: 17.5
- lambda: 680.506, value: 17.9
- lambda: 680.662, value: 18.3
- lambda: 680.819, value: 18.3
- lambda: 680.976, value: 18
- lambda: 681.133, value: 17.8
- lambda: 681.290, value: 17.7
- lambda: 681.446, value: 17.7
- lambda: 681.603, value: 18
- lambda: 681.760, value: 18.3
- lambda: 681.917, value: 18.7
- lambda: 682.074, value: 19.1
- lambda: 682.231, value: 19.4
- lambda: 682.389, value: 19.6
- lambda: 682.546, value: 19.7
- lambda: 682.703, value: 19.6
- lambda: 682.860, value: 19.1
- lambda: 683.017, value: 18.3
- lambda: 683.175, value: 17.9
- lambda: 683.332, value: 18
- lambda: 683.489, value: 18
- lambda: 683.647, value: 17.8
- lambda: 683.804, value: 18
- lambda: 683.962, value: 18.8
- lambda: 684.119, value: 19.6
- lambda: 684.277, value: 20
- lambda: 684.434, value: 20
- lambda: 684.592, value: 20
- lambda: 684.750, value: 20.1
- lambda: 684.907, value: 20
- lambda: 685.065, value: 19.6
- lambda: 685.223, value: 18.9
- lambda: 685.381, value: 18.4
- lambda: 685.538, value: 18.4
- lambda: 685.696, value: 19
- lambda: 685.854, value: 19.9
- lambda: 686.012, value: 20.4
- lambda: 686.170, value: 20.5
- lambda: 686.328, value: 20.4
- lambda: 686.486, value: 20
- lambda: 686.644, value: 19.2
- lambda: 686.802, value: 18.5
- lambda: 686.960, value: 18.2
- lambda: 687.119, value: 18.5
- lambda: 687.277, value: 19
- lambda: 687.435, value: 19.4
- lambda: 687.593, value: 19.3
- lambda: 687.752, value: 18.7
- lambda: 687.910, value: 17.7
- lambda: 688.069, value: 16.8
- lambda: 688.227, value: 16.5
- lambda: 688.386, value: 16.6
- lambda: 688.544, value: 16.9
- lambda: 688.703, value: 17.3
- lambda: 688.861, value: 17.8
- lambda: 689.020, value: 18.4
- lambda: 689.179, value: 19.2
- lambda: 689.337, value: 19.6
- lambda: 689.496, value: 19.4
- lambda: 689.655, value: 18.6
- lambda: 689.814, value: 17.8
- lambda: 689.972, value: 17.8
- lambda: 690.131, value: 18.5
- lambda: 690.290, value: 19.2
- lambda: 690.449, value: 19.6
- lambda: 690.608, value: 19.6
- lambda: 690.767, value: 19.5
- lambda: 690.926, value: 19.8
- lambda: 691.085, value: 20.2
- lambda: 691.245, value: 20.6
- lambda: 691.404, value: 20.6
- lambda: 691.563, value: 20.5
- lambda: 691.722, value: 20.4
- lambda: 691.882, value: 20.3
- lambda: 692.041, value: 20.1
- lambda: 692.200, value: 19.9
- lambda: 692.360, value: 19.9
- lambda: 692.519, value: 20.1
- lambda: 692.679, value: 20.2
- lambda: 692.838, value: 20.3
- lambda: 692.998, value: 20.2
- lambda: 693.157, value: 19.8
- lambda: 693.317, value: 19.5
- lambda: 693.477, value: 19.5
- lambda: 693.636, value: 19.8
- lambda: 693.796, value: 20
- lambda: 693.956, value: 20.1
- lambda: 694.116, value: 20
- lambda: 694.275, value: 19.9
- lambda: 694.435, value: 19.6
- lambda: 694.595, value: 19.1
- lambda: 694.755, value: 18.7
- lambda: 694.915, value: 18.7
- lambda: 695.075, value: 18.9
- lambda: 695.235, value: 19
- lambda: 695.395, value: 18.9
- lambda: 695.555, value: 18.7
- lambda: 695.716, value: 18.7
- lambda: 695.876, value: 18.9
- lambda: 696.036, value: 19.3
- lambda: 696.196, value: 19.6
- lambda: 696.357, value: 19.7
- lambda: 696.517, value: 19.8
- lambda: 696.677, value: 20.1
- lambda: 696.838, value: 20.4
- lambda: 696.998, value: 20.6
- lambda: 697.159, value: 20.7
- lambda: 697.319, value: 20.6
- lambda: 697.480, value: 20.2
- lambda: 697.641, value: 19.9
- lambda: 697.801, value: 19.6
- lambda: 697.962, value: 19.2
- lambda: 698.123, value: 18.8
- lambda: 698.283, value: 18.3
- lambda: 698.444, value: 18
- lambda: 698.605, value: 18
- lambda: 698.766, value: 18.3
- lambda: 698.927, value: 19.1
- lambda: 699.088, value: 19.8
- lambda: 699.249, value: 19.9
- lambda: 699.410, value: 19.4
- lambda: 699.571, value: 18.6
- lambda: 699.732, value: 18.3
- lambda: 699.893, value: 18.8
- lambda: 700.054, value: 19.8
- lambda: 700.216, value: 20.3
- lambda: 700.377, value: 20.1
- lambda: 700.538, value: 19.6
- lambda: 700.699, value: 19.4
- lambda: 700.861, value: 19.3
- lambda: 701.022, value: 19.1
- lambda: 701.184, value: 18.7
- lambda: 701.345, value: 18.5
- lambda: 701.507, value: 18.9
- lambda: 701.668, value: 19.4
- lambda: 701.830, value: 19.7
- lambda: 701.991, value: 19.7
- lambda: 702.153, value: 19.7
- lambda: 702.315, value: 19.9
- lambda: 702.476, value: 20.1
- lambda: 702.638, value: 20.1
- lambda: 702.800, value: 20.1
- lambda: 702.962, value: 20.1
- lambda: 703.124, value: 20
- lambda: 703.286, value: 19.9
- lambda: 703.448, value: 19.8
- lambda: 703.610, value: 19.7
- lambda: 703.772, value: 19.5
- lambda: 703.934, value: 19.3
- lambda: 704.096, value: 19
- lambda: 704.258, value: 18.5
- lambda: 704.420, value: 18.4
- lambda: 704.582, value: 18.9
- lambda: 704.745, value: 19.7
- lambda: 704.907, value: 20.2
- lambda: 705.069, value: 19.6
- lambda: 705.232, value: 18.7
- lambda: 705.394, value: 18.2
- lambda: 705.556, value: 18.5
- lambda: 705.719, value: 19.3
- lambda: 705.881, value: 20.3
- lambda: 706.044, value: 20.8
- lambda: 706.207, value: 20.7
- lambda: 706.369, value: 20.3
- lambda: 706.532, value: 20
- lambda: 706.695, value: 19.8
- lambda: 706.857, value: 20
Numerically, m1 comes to 1.07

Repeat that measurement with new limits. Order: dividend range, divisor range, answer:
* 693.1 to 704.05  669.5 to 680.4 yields 1.09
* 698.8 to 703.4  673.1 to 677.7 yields 1.08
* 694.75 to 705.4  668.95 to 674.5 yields 1.08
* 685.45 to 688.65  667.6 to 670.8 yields 1.04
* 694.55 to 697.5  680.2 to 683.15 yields 1.10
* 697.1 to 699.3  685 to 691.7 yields 1.05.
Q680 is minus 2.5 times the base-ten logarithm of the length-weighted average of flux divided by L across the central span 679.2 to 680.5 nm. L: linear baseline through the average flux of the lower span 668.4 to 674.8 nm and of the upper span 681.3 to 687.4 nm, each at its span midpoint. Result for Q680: 0.06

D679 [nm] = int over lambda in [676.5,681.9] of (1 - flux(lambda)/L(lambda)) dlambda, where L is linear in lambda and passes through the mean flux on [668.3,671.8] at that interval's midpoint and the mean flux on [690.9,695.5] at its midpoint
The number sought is 0.21 nm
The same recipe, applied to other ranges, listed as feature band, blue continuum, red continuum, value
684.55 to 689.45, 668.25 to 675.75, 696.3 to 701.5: 0.14 nm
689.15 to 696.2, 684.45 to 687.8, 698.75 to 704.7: -0.05 nm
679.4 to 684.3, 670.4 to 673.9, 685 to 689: 0.14 nm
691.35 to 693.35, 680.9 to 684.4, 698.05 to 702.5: -0.13 nm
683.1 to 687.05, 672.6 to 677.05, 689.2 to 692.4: 0.07 nm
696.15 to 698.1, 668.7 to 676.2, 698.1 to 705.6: -0.07 nm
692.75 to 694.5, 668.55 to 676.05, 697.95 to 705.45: -0.05 nm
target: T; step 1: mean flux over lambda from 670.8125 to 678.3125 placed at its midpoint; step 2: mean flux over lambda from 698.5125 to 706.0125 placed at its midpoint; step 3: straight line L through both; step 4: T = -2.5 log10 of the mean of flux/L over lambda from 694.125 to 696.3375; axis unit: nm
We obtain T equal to 0.015 mag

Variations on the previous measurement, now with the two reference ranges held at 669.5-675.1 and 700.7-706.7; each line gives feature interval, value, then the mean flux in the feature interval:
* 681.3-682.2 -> 0.064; 18.4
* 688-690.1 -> 0.092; 17.9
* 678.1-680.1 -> 0.055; 18.5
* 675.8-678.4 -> 0.024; 19.1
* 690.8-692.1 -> -0.042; 20.3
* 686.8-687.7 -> 0.038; 18.8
